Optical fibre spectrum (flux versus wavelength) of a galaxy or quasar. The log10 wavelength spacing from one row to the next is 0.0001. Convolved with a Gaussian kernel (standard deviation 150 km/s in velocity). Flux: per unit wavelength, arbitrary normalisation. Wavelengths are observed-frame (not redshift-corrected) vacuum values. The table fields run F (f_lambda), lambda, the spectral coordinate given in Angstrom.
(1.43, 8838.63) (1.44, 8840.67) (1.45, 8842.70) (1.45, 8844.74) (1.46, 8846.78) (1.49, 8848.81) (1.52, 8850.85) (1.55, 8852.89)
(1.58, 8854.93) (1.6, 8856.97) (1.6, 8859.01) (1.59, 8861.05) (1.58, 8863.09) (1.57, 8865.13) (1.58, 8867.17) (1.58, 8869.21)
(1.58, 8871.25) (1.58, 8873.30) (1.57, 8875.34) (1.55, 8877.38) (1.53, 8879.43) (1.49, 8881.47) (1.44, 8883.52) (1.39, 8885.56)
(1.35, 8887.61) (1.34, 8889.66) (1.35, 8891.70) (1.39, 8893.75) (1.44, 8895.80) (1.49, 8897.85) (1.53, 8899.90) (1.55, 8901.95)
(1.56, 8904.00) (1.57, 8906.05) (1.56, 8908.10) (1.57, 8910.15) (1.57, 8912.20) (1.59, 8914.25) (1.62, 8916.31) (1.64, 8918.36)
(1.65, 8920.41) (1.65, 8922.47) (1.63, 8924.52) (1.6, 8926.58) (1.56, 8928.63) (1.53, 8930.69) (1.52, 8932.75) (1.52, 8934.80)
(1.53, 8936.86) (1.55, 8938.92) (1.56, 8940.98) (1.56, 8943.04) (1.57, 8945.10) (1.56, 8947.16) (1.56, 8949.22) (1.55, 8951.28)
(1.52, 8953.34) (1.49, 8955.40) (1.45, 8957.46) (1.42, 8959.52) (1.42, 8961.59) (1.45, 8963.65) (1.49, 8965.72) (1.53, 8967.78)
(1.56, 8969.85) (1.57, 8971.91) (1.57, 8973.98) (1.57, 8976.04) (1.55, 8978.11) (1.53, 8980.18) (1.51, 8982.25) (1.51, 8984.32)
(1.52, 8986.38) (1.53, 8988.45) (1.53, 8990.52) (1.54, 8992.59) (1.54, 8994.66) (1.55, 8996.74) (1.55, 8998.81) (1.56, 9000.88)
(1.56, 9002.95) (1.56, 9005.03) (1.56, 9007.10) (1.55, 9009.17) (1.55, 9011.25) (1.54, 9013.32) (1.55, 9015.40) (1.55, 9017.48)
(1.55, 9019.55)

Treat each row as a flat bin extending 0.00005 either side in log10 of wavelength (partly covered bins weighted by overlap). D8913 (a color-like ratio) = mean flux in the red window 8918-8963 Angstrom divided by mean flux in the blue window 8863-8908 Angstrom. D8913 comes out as 1.0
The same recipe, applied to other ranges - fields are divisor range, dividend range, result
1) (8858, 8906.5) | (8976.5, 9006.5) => 1.02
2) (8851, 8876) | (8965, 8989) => 0.97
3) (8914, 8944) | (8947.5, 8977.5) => 0.96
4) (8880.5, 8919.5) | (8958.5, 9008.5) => 1.02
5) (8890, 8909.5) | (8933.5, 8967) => 1.02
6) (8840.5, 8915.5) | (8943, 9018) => 1.01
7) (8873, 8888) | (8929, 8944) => 1.03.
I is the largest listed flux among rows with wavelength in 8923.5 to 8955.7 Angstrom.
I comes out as 1.63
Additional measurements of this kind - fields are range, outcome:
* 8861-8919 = 1.64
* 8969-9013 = 1.57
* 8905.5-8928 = 1.65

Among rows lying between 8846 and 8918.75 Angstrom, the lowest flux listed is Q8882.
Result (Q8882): 1.34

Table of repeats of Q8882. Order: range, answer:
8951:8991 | 1.42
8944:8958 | 1.45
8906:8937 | 1.52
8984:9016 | 1.51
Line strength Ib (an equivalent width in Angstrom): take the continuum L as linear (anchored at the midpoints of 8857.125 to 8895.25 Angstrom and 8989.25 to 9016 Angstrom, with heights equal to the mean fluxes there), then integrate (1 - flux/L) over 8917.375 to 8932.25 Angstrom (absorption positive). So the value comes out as -0.8 Angstrom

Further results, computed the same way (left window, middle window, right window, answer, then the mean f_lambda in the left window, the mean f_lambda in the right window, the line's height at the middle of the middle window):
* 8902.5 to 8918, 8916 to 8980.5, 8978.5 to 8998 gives 0.4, 1.58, 1.53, 1.56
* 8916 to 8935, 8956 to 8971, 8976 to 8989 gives 0.7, 1.59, 1.53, 1.55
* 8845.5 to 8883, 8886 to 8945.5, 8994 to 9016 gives 0.7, 1.55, 1.55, 1.55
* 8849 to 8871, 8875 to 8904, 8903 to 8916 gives 2.1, 1.57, 1.57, 1.57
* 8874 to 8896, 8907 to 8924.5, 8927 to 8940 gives -1.2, 1.44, 1.54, 1.5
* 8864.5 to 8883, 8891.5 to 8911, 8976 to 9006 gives 0.6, 1.56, 1.54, 1.55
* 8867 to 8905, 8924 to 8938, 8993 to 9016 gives -0.4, 1.49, 1.55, 1.51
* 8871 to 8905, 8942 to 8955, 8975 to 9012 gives -0.3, 1.48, 1.54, 1.51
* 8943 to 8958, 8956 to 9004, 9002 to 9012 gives 0.7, 1.53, 1.56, 1.55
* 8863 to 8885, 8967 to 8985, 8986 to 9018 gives 0.0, 1.55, 1.55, 1.55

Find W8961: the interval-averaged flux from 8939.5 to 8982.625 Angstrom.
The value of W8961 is 1.52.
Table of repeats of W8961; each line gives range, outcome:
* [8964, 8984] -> 1.54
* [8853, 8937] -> 1.54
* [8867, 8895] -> 1.48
